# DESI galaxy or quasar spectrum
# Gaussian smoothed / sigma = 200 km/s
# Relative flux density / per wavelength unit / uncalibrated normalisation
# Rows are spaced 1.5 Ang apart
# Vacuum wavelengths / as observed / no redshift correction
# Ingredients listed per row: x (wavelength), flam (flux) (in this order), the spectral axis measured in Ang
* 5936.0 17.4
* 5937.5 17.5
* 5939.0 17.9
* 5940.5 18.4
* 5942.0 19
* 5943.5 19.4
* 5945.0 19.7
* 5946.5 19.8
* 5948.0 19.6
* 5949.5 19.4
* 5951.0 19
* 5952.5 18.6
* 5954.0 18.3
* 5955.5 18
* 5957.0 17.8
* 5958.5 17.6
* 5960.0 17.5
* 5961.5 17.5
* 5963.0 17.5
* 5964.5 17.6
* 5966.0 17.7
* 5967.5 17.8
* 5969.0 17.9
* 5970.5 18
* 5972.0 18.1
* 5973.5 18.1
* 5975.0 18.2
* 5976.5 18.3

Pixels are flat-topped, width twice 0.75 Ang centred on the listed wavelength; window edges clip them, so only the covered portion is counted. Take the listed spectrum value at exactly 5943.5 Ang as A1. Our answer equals 19.4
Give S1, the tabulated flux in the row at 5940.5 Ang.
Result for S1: 18.4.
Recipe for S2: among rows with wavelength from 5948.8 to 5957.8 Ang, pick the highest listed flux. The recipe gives 19.4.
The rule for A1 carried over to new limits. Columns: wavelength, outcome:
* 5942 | 19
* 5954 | 18.3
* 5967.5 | 17.8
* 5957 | 17.8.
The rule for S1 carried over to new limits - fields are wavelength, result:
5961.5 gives 17.5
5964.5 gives 17.6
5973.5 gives 18.1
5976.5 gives 18.3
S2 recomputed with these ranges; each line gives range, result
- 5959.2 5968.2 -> 17.8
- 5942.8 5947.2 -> 19.8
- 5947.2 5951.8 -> 19.6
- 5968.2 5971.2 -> 18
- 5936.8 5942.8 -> 19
